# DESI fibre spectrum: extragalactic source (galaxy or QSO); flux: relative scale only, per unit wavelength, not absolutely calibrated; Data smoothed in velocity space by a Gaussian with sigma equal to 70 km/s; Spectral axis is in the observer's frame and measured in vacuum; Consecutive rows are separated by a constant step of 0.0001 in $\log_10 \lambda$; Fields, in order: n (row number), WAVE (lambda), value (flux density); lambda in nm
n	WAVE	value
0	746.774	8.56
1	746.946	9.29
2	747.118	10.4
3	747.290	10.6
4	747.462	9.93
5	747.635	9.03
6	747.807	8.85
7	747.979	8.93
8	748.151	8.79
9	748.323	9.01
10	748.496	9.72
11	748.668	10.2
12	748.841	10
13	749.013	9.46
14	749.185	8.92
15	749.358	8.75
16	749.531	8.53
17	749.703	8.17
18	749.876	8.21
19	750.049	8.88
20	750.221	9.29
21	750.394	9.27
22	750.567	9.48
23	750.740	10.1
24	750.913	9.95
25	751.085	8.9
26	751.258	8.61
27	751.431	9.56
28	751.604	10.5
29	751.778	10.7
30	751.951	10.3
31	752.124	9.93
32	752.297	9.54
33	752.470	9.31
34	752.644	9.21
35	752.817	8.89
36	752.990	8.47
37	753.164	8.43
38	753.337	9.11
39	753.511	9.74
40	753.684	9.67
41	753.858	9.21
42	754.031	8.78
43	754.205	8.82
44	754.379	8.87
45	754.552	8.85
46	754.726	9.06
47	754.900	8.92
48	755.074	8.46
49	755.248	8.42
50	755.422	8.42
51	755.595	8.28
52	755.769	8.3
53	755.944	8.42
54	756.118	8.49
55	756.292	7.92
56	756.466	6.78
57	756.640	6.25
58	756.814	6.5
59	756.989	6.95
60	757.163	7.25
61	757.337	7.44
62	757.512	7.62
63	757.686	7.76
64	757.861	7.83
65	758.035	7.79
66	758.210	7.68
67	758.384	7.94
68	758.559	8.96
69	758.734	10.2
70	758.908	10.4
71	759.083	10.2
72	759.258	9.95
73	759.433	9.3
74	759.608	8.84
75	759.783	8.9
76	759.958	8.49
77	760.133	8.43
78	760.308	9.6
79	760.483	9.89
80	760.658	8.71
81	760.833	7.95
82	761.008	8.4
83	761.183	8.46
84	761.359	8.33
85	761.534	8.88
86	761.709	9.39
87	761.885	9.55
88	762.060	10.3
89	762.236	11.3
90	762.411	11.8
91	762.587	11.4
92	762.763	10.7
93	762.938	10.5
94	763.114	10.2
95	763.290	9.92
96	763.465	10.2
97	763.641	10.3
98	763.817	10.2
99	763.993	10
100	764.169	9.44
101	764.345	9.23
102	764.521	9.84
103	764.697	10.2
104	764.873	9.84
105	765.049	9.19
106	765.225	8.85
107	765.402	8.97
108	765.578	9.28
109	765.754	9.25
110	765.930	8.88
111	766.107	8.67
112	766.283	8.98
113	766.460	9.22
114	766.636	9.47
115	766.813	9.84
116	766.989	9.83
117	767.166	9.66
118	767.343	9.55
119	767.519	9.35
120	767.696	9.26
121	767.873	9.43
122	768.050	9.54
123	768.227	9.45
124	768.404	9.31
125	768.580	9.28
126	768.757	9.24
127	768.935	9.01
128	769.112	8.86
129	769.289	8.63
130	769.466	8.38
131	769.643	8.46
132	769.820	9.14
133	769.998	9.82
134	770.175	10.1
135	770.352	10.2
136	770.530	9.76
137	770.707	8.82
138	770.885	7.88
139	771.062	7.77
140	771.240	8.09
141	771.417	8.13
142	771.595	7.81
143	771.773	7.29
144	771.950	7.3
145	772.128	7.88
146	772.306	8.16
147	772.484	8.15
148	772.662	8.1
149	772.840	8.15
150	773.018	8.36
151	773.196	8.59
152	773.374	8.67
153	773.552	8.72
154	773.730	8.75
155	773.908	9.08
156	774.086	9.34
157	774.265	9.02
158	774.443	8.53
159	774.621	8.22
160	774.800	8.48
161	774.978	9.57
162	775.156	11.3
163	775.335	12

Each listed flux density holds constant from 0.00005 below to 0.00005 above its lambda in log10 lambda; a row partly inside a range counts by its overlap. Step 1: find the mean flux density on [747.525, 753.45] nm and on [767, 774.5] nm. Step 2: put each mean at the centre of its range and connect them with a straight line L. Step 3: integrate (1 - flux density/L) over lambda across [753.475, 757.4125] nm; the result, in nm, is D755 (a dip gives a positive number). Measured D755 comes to 0.40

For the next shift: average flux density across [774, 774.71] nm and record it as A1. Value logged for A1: 8.77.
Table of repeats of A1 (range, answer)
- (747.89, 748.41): 8.91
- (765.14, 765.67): 9.03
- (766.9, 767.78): 9.54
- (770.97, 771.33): 7.95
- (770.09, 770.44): 10.2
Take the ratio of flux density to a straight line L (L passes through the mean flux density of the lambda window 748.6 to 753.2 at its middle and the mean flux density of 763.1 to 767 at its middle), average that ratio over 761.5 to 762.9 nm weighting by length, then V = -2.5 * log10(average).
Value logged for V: -0.11 mag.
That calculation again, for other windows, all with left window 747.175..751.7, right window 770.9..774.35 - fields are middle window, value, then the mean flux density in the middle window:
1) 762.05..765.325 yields -0.17 mag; 10.2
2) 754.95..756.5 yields 0.10 mag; 8.23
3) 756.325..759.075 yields 0.13 mag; 7.9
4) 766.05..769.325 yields -0.10 mag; 9.31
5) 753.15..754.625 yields 0.00 mag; 9.09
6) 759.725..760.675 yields -0.03 mag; 9.03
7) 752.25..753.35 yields 0.02 mag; 8.97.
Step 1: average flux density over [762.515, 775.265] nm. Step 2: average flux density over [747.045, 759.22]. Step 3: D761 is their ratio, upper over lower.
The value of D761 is 1.03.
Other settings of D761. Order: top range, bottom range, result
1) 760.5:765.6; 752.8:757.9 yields 1.18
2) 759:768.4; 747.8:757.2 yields 1.07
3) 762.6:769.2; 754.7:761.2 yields 1.14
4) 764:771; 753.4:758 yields 1.13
